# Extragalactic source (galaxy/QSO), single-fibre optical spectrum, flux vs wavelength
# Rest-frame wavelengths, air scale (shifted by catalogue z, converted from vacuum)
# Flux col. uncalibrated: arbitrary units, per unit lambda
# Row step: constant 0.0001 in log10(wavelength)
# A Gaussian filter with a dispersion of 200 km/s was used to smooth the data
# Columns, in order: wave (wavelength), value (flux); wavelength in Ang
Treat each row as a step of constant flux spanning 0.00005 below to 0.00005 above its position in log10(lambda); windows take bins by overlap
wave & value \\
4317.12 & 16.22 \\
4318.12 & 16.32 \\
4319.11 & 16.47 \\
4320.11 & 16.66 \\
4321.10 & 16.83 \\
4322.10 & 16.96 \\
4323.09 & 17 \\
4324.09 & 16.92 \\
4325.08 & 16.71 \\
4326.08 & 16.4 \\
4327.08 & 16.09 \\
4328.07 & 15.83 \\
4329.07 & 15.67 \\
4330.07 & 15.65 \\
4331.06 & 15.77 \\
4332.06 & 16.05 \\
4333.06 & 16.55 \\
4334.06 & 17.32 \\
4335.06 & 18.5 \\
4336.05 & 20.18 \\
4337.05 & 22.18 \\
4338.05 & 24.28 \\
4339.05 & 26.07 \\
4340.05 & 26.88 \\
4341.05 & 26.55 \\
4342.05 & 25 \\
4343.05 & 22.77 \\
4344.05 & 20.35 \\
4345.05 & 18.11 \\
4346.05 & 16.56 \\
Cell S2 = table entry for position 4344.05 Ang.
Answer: 20.35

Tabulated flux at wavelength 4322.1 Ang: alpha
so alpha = 16.96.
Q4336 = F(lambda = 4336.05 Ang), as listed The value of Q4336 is 20.18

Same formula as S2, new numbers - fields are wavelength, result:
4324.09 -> 16.92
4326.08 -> 16.4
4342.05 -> 25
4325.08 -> 16.71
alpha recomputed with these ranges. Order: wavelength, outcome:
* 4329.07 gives 15.67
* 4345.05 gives 18.11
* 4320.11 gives 16.66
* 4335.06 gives 18.5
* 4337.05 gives 22.18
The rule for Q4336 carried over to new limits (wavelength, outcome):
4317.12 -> 16.22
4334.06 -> 17.32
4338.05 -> 24.28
